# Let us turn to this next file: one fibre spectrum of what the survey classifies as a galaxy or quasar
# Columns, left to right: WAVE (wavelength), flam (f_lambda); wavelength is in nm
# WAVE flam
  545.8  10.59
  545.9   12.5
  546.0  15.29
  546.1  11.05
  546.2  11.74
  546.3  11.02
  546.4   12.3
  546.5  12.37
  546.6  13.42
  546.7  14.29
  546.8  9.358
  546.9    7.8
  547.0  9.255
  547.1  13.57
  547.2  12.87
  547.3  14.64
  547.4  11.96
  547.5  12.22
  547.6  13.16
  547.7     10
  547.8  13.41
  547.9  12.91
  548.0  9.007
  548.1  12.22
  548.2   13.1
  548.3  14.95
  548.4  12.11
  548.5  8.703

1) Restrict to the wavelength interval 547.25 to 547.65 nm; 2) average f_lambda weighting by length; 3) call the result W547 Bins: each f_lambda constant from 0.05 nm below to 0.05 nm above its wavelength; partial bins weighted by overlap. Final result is 13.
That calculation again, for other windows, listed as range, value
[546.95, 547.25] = 11.9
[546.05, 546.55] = 11.7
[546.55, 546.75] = 13.9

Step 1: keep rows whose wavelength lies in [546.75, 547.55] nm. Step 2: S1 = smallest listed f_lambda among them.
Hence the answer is 7.8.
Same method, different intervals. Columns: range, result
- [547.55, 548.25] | 9.007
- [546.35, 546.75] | 12.3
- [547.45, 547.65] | 12.22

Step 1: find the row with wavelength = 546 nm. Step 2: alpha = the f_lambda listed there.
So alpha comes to 15.29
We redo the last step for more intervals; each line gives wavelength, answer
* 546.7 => 14.29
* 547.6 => 13.16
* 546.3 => 11.02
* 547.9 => 12.91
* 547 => 9.255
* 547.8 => 13.41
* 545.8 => 10.59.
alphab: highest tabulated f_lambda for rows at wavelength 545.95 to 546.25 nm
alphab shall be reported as 15.29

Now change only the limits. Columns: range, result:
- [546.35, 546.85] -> 14.29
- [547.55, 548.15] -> 13.41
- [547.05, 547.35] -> 14.64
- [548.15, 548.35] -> 14.95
